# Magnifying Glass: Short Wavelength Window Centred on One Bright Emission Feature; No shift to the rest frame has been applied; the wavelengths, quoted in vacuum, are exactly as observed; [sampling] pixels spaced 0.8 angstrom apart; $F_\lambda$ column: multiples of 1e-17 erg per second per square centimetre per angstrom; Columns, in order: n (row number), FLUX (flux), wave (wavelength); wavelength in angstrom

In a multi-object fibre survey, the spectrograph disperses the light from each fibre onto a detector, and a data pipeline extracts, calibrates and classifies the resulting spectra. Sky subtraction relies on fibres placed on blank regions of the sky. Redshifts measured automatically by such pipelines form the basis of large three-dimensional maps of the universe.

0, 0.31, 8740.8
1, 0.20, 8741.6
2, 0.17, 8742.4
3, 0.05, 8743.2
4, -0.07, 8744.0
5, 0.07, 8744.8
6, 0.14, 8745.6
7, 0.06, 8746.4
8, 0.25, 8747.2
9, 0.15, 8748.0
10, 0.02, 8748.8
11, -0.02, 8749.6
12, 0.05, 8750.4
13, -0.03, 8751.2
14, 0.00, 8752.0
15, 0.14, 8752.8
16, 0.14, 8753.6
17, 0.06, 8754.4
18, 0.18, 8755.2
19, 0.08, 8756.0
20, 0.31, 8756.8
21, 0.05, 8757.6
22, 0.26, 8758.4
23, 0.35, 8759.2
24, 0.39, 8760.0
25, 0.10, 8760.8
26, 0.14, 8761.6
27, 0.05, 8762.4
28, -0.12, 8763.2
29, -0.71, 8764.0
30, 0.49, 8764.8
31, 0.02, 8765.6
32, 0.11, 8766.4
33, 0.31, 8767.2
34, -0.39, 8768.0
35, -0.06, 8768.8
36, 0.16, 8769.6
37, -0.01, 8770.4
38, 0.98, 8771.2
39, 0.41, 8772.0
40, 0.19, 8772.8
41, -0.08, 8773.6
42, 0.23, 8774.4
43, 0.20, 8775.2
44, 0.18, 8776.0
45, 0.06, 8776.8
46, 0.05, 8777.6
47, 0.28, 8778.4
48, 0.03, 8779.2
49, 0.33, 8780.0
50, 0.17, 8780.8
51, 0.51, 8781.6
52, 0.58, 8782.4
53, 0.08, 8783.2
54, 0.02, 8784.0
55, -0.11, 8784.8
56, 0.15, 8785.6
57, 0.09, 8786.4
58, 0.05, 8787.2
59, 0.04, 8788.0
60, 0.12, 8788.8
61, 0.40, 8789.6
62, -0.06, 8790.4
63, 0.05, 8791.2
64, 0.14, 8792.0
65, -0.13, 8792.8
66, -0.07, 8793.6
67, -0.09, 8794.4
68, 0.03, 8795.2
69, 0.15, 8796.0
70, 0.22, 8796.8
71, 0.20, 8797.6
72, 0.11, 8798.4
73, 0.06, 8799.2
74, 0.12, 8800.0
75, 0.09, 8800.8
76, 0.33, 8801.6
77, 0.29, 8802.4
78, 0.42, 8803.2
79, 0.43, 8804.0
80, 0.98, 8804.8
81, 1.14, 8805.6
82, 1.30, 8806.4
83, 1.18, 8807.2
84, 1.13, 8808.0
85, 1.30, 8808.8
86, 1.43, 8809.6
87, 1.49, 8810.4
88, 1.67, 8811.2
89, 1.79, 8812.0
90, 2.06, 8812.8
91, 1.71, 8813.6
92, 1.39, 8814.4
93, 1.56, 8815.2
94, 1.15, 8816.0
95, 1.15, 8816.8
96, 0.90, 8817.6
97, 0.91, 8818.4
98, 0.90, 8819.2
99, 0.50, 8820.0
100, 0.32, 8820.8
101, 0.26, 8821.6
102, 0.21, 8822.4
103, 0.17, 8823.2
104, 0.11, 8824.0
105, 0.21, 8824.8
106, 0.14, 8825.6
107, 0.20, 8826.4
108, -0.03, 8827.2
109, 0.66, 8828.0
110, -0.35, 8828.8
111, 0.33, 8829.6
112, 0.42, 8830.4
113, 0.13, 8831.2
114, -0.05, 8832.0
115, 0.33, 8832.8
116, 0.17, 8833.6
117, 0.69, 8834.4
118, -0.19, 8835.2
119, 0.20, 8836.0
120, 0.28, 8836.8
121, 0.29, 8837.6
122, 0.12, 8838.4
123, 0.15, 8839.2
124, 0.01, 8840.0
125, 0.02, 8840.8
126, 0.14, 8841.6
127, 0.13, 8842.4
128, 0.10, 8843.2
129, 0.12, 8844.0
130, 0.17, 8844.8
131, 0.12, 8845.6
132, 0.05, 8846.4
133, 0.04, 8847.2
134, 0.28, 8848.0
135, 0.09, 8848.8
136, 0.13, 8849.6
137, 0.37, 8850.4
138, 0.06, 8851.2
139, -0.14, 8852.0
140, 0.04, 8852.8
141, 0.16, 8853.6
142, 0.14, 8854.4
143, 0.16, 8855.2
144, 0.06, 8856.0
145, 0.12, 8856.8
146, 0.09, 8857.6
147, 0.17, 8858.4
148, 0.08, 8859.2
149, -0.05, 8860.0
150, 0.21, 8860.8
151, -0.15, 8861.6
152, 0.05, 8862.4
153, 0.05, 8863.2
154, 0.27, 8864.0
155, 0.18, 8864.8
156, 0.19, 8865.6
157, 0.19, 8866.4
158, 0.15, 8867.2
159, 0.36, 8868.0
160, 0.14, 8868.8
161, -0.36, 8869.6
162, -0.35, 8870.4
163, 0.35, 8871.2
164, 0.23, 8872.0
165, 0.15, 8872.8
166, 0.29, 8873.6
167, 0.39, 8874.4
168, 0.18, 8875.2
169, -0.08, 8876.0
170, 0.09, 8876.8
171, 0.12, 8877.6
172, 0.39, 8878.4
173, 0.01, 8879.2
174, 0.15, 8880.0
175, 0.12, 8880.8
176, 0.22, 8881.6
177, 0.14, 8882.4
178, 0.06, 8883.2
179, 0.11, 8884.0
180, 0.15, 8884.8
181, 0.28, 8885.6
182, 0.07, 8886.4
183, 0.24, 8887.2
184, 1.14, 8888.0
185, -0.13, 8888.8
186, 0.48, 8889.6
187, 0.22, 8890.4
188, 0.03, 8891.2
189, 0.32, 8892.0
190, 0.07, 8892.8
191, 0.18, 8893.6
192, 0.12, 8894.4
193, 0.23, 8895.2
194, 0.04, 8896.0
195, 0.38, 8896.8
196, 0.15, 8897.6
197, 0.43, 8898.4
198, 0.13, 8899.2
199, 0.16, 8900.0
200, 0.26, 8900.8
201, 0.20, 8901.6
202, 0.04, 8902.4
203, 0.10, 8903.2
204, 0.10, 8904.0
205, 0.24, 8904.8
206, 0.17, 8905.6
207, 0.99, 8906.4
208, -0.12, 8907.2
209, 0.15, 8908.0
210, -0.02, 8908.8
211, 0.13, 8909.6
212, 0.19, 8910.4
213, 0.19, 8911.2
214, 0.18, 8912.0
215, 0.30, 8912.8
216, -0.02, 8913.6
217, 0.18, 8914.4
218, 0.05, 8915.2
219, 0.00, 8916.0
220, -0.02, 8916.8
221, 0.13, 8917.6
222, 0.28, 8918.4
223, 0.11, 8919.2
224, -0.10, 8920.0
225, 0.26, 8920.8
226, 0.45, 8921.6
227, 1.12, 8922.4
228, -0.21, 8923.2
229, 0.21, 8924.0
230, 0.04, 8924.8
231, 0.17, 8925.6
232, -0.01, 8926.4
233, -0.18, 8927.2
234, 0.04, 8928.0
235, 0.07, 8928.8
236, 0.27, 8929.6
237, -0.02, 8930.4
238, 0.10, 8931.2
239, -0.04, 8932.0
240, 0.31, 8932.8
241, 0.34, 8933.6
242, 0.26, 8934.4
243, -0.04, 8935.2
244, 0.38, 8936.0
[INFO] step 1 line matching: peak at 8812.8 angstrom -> [O II]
